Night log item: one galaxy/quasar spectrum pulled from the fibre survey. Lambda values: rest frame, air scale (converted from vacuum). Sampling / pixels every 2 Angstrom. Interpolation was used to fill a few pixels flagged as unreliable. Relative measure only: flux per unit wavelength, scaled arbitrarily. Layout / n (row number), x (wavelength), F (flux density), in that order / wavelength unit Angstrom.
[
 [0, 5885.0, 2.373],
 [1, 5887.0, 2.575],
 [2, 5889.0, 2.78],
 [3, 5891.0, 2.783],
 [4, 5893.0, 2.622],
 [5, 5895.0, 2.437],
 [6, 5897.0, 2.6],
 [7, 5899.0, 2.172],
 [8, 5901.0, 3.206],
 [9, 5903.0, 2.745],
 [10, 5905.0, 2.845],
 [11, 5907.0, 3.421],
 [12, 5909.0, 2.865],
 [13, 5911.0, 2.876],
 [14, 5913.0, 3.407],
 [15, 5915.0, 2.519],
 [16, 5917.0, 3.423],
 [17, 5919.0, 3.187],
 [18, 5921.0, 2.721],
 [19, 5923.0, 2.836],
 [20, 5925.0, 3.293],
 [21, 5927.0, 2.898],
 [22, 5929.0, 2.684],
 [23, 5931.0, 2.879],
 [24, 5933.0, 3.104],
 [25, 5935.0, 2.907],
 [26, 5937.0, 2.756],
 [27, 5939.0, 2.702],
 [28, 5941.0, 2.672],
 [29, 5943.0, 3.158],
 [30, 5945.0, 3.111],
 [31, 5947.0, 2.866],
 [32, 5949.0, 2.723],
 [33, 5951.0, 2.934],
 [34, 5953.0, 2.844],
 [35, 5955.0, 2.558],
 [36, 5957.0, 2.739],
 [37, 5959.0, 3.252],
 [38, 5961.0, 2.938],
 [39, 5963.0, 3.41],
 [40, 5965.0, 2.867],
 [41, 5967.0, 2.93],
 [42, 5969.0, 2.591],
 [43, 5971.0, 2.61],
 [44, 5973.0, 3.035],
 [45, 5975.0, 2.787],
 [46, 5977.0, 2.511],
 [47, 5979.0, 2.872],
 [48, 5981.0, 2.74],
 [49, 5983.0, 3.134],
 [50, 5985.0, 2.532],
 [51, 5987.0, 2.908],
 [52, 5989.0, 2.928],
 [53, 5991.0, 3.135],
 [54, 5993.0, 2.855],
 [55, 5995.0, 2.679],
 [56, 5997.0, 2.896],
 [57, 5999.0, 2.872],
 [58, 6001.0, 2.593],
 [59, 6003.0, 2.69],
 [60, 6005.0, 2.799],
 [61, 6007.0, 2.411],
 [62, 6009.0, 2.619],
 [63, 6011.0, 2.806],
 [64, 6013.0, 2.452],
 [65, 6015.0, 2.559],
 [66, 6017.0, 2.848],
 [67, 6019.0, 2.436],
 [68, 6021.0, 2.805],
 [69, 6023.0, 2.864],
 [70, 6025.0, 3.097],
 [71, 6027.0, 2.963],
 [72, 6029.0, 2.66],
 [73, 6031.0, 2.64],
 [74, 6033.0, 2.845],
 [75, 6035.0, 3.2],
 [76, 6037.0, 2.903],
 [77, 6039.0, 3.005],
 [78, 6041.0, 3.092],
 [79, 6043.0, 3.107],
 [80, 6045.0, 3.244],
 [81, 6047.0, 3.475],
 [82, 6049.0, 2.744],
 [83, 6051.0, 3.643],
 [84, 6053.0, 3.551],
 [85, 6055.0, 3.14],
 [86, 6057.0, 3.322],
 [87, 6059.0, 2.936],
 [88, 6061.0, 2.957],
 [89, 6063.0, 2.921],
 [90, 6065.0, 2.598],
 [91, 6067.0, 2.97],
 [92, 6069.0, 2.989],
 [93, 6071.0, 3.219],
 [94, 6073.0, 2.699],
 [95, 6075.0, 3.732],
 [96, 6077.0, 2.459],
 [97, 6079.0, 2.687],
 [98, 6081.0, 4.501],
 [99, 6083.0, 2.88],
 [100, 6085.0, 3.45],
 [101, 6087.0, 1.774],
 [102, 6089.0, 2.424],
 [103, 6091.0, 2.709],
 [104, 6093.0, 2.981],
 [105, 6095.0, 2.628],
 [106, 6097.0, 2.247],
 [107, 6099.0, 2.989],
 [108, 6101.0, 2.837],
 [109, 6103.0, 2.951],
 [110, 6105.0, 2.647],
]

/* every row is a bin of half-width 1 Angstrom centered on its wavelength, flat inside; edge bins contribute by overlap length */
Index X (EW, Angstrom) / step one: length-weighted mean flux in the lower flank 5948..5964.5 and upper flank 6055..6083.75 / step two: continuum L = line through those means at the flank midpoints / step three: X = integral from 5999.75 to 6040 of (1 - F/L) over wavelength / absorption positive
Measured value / 3.27 Angstrom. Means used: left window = 2.92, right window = 3.07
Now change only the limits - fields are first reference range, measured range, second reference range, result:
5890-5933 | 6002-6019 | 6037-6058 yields 2.7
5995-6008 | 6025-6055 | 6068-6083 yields -1.3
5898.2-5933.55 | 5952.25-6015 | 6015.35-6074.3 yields 3.6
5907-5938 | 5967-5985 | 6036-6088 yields 1.4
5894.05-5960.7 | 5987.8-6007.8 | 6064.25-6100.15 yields 0.7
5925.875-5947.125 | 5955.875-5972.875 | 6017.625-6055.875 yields 0.0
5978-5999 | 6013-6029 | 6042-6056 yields 1.7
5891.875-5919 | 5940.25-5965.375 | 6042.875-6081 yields 0.1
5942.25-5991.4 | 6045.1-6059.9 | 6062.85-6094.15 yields -1.7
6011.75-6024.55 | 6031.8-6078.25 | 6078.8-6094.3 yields -4.2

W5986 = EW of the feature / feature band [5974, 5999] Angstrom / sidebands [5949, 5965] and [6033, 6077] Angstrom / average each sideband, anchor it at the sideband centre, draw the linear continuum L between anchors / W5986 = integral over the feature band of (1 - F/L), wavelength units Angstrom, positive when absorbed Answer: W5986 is 1.3 Angstrom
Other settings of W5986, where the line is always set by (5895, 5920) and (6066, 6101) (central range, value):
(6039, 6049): -0.9 Angstrom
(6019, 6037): 0.3 Angstrom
